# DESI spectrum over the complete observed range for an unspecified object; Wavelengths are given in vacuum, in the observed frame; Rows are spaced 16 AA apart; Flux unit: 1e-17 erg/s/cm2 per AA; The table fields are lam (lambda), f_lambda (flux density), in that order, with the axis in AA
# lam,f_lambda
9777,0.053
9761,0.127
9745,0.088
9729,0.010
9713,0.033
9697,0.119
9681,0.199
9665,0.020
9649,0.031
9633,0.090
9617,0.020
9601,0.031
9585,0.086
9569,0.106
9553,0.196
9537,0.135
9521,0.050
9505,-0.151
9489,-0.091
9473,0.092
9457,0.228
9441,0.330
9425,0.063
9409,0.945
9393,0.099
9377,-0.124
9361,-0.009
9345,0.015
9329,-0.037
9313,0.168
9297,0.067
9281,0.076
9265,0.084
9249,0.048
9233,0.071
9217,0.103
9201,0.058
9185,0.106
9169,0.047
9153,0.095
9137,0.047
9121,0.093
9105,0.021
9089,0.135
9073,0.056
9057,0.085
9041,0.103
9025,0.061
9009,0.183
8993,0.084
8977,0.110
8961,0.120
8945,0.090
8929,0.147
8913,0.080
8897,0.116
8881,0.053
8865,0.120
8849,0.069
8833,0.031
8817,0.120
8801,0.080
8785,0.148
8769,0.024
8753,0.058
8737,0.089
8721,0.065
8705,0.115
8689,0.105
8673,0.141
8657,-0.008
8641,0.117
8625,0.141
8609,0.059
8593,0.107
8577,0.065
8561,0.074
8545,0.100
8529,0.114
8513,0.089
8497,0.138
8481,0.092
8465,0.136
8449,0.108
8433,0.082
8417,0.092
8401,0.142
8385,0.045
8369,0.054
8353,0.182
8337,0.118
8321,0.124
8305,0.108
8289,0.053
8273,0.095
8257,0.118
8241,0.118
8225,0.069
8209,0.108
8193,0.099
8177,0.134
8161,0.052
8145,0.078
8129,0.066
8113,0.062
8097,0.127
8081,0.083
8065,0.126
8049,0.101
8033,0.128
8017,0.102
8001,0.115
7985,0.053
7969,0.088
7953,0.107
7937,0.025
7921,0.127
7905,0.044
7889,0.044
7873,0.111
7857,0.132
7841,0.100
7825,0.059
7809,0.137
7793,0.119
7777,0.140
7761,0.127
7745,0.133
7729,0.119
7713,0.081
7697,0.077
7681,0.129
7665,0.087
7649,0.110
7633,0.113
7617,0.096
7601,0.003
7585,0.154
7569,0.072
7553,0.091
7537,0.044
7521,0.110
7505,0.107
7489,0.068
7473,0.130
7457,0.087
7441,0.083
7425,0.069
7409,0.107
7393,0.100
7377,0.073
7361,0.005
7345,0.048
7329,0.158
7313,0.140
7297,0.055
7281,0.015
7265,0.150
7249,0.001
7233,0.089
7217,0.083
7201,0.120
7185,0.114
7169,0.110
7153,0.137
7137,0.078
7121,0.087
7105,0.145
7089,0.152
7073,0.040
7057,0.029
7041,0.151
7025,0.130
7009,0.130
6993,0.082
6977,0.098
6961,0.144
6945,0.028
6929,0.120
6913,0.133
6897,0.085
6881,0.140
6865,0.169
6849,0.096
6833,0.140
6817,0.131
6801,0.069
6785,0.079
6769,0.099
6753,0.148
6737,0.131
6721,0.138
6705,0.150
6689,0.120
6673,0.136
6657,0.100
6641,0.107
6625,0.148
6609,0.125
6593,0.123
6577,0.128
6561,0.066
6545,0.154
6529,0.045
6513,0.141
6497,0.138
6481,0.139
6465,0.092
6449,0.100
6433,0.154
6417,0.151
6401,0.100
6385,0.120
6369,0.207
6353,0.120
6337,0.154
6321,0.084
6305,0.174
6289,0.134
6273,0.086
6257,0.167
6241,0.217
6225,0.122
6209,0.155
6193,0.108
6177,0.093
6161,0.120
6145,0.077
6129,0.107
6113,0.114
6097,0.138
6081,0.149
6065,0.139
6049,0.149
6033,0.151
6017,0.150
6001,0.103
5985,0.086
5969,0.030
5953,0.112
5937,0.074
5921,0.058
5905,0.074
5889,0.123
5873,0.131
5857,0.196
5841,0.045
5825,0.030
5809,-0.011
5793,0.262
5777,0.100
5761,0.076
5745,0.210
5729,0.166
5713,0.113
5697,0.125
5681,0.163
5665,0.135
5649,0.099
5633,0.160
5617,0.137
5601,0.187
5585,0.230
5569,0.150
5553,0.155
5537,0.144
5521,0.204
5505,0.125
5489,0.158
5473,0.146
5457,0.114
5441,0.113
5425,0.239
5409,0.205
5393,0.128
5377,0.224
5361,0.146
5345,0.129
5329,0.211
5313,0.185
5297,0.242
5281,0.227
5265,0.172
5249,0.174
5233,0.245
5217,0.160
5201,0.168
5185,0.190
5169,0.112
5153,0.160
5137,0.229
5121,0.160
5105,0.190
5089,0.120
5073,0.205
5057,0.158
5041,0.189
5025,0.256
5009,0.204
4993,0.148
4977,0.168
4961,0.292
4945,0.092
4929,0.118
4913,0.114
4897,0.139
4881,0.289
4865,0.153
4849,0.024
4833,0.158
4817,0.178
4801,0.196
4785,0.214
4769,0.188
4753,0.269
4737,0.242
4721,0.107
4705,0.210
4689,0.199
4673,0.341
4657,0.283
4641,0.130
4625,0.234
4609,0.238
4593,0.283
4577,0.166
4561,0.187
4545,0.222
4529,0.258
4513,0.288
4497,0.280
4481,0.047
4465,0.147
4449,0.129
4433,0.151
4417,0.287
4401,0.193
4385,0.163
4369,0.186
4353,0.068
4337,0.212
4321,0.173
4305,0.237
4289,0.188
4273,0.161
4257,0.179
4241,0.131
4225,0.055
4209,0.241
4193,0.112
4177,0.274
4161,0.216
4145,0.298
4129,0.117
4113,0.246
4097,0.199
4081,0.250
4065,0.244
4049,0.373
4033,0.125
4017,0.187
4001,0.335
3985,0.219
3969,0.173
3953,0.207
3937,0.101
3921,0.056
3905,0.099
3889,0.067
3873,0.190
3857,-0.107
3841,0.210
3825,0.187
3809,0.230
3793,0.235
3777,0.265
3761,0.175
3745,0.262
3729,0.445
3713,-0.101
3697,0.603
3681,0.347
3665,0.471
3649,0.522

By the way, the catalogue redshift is 1.524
